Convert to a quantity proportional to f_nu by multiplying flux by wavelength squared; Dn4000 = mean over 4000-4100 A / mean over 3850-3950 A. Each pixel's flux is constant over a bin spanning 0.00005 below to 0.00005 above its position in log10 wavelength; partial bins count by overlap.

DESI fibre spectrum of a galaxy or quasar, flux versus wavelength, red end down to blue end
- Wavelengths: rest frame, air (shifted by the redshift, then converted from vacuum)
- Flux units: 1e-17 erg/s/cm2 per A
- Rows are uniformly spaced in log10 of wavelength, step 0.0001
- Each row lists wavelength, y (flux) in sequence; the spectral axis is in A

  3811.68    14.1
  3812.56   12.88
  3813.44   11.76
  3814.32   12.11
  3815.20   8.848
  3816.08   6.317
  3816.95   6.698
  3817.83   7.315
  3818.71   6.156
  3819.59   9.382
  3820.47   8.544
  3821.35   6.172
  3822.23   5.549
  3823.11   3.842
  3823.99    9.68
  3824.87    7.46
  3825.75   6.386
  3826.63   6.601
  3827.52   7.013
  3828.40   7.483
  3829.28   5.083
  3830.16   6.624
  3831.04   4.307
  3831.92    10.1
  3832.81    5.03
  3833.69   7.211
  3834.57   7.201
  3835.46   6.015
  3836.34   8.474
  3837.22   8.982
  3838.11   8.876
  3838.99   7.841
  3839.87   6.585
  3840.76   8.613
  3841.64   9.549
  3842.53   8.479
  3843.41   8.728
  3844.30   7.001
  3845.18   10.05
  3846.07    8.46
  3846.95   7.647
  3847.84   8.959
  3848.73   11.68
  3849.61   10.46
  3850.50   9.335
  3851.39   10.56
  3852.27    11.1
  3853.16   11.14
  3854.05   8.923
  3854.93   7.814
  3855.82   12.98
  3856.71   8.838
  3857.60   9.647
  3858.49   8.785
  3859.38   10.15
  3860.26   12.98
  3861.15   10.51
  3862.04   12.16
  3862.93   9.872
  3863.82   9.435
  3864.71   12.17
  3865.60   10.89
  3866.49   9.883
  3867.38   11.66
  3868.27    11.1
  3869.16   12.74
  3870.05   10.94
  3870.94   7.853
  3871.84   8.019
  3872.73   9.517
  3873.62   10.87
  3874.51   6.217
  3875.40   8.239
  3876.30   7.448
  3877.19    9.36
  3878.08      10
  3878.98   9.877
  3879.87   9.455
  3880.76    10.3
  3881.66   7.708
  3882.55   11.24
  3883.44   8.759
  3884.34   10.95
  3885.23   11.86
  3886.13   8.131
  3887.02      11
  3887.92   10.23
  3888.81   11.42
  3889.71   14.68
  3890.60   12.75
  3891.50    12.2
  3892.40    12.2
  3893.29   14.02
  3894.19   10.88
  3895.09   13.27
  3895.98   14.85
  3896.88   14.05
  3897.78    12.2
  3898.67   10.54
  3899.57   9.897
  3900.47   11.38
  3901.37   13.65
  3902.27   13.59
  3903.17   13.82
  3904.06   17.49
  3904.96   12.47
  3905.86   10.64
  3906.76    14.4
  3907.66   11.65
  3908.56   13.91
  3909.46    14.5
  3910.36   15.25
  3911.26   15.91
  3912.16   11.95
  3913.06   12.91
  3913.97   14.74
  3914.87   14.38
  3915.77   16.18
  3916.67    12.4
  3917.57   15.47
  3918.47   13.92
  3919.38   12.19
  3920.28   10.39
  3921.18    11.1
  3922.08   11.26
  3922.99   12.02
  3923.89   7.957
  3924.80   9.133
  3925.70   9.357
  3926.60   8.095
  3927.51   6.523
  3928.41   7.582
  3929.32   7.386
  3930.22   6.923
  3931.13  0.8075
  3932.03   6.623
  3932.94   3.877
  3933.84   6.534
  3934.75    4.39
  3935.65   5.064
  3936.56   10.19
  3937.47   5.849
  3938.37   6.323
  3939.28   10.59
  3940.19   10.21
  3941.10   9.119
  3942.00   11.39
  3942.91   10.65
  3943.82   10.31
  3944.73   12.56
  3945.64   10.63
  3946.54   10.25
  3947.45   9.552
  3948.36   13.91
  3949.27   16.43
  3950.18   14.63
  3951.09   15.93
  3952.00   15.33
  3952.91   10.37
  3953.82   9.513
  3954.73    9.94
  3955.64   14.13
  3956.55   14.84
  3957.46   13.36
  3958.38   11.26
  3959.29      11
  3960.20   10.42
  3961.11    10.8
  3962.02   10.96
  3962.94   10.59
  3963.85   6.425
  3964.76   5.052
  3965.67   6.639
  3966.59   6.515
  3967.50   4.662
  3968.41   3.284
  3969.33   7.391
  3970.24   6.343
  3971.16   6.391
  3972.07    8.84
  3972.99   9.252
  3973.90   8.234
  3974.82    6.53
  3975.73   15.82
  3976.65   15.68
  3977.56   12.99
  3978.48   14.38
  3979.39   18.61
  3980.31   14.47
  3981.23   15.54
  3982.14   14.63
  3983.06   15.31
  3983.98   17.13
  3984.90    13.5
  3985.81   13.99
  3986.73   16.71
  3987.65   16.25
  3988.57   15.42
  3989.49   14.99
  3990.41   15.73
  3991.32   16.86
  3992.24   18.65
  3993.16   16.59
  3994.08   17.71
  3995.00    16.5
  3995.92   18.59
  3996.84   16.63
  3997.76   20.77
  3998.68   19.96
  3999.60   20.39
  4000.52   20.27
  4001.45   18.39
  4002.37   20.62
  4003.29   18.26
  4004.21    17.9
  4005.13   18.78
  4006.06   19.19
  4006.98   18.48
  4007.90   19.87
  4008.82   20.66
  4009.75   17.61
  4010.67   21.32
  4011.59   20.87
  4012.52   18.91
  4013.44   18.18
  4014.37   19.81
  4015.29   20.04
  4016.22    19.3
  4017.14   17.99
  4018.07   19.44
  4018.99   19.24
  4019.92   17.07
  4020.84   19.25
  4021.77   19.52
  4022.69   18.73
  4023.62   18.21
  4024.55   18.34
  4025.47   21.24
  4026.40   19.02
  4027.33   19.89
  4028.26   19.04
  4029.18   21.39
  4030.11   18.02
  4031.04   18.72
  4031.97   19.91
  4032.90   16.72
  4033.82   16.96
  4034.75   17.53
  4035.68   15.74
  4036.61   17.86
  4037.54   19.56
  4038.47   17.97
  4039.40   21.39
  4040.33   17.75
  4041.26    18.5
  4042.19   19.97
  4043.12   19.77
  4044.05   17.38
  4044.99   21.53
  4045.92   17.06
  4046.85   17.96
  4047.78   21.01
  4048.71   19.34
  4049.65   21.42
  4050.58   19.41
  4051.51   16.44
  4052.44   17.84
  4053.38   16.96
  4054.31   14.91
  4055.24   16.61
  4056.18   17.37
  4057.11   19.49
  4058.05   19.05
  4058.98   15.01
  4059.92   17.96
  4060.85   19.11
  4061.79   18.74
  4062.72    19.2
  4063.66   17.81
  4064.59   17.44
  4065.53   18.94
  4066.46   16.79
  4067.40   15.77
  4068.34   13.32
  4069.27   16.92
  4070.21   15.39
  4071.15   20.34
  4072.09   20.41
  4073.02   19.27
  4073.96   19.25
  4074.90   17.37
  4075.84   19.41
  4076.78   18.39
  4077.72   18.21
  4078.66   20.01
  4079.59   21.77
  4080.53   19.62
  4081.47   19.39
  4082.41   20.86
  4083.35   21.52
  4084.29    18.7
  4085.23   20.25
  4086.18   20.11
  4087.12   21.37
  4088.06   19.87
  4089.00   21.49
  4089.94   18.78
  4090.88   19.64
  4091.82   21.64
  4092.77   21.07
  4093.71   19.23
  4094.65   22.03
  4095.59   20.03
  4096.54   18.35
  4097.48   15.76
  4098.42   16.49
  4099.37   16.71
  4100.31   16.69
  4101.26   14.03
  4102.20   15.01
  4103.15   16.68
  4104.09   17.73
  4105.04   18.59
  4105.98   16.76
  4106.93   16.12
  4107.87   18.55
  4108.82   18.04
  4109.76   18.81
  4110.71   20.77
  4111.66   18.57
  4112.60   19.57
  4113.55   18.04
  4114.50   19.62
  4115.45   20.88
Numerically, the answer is 1.90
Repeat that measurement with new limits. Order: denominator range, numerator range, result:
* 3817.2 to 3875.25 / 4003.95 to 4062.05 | 2.35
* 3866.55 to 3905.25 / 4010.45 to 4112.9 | 1.83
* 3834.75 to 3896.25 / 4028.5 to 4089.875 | 2.05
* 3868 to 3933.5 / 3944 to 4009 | 1.30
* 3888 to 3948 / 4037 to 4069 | 1.77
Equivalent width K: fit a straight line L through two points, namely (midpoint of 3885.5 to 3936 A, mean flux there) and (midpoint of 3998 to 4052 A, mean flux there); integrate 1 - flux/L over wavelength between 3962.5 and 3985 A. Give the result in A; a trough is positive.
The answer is 7.42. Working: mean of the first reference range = 11.3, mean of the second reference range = 19.1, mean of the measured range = 10.5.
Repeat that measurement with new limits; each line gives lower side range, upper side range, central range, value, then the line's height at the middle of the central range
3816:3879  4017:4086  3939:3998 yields 9.06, 14.6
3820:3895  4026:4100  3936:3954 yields 2.93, 13.3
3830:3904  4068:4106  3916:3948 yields 8.91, 12.7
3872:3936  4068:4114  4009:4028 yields -4.29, 15.7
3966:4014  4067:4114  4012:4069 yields -4.81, 17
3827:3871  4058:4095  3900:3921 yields -3.11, 11.8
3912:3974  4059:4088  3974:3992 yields -3.29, 12.6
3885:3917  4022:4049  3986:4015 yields -1.77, 17.3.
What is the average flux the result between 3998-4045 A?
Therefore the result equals 19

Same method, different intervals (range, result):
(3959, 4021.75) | 15.1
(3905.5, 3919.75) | 13.8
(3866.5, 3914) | 11.6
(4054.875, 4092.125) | 18.8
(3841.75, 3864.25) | 9.82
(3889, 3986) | 11.2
